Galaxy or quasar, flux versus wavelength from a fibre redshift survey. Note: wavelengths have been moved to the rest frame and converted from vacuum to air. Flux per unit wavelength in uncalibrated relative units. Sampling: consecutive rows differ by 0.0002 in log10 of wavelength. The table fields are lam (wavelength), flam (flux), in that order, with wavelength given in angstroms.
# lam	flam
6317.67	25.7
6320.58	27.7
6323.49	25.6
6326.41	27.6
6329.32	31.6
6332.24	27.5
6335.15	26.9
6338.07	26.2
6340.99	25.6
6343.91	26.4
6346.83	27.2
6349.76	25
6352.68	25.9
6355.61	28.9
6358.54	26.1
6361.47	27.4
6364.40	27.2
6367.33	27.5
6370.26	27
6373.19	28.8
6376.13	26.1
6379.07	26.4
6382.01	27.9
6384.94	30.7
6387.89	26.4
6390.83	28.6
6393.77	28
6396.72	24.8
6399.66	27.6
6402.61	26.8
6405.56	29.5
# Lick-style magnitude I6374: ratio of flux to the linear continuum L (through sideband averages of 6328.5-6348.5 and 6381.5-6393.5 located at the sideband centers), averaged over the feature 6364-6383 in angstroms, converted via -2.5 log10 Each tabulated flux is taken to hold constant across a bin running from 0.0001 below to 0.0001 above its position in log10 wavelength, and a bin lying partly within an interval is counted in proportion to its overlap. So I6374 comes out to 0.03 mag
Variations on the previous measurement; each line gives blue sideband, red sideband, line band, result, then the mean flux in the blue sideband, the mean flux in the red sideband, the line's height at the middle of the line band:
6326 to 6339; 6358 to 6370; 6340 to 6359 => 0.04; 28.1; 27.1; 27.6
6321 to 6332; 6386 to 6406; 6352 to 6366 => 0.02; 28.1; 27.3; 27.8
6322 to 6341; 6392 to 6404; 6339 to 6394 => 0.00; 27.4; 26.9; 27.1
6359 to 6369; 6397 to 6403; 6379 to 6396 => -0.04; 27.2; 26.8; 27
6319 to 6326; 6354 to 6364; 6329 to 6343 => -0.01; 26.8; 27.4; 27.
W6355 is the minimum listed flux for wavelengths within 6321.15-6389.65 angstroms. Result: 25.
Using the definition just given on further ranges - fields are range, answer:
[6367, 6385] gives 26.1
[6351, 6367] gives 25.9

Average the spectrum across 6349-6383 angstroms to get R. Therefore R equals 27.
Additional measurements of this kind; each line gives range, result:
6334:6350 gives 26.3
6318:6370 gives 27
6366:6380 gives 27.2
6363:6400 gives 27.5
